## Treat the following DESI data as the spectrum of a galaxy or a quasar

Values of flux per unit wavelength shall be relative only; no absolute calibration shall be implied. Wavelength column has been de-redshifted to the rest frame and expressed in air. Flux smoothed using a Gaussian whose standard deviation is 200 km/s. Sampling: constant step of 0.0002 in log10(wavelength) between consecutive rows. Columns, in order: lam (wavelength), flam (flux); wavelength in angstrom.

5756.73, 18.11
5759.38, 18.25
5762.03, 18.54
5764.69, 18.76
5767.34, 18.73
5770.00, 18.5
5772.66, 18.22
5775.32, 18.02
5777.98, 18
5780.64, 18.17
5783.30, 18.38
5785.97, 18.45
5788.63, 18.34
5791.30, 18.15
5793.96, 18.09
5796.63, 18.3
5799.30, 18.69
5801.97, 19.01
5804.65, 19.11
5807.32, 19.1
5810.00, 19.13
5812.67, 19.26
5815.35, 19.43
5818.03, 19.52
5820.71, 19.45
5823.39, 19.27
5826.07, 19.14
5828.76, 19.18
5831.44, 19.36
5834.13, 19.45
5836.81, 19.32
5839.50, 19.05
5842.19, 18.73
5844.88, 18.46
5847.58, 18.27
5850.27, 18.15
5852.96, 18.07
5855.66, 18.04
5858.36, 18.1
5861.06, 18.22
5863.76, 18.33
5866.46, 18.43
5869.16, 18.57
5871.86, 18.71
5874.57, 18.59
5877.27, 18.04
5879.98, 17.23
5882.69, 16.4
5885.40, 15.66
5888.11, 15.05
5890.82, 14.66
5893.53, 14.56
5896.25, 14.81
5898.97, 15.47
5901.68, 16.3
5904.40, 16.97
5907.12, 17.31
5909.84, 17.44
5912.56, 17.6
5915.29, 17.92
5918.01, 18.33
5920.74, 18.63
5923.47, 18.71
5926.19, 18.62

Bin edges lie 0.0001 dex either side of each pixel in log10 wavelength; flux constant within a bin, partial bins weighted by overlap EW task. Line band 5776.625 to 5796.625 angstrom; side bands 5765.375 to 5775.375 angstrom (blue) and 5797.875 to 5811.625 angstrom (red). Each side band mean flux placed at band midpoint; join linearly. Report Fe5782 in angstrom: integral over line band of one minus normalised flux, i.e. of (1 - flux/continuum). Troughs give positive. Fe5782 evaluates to 0.5 angstrom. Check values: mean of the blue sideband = 18.4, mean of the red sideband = 19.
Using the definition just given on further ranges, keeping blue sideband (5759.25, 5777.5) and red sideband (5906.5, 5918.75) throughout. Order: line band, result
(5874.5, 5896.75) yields 2.3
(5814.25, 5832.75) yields -1.2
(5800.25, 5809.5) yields -0.4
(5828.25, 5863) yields -1.1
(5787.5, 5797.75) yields 0.0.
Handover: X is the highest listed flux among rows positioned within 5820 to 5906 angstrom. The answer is 19.45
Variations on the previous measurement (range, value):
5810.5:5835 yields 19.52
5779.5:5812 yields 19.13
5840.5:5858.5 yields 18.73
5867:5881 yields 18.71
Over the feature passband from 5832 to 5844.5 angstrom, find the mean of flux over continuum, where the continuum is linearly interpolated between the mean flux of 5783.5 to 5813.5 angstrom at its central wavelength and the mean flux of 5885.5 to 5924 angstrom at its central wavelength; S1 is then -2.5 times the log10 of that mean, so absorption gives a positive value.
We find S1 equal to -0.07 mag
